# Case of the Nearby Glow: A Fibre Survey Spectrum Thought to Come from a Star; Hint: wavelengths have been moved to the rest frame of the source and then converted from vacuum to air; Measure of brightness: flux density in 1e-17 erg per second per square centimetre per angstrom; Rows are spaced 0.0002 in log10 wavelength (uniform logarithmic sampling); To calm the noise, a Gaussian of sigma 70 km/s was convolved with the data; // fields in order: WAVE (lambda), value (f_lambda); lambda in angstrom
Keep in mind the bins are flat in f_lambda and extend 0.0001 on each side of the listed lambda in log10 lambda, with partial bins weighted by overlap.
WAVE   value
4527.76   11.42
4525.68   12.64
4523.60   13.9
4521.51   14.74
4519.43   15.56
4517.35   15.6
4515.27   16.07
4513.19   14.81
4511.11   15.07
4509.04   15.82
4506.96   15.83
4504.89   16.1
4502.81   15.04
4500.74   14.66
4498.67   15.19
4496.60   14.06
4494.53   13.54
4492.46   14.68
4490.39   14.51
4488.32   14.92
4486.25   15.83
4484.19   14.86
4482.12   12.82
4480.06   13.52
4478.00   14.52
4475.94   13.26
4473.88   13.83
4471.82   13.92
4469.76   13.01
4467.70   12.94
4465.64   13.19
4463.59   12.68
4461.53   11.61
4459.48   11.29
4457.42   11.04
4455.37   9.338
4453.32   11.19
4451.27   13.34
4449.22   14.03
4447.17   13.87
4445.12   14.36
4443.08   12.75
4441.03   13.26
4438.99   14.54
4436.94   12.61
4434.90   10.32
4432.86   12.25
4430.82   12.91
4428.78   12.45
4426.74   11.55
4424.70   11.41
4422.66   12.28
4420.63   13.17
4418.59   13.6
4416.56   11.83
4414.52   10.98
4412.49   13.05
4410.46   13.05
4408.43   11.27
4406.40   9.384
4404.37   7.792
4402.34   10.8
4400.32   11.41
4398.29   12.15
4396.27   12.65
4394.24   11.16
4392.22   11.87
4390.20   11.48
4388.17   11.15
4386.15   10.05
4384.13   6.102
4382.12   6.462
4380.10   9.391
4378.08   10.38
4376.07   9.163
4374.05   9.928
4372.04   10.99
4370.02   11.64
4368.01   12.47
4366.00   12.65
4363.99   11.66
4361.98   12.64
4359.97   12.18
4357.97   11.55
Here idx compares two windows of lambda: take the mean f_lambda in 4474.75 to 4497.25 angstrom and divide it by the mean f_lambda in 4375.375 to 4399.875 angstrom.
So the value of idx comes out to 1.4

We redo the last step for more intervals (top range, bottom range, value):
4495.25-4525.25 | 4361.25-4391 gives 1.46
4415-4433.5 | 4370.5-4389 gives 1.32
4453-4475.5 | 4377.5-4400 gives 1.19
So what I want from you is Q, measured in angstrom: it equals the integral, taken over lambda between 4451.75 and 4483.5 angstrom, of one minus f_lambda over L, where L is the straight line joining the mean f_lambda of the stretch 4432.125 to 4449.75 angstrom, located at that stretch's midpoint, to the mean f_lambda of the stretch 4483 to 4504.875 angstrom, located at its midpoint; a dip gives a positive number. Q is 3.13 angstrom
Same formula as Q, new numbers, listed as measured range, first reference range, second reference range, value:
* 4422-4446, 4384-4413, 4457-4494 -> -0.8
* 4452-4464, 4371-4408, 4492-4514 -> 1.8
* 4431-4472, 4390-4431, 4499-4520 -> 2.1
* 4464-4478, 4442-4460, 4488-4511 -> 0.0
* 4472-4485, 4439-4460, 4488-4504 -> 0.0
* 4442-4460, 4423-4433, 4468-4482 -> 0.6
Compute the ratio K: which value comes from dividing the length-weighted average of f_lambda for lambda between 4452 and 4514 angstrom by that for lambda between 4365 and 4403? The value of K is 1.3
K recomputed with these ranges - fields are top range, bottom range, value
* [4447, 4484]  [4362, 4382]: 1.18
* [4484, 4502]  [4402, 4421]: 1.28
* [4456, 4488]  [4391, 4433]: 1.12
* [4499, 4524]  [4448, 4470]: 1.26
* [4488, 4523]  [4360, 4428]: 1.36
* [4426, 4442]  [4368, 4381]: 1.20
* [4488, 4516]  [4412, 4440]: 1.22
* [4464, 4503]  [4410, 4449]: 1.11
